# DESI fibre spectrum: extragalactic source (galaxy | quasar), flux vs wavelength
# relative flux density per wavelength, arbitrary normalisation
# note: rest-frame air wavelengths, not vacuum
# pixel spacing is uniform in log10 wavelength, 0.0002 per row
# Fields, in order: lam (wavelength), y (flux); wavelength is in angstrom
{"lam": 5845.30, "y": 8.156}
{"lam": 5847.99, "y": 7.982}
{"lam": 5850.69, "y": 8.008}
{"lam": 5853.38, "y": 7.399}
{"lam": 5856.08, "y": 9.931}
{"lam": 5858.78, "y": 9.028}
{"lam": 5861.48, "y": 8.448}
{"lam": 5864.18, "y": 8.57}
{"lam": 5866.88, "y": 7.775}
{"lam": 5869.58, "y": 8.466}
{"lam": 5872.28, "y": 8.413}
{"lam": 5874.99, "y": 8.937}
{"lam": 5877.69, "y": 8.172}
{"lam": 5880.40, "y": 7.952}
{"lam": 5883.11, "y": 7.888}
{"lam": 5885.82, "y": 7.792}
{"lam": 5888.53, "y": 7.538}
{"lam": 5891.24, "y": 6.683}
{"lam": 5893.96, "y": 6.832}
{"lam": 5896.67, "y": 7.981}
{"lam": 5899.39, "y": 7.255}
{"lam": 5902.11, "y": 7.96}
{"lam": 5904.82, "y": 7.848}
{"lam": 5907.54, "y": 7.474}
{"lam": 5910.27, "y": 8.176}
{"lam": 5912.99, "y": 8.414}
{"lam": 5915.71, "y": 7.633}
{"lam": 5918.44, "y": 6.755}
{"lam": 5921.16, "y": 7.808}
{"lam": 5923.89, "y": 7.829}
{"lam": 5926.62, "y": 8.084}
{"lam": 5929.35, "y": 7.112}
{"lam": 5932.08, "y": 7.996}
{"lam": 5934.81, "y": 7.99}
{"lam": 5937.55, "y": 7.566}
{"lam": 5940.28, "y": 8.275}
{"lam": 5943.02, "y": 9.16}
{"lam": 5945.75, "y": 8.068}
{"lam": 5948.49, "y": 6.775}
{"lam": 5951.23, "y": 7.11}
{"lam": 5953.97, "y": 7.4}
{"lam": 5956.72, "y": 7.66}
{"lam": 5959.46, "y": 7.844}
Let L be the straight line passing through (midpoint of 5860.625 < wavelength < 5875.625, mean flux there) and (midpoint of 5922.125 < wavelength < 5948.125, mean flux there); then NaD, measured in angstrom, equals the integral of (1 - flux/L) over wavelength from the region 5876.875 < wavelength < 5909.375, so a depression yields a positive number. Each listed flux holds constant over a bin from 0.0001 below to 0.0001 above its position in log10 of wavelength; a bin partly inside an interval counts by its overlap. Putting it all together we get 2.5 angstrom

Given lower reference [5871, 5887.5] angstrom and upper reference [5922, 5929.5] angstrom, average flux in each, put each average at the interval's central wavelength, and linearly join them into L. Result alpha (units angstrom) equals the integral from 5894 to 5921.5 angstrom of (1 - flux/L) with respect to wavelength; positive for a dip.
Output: 0.8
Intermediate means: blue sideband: 8.18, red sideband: 7.77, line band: 7.69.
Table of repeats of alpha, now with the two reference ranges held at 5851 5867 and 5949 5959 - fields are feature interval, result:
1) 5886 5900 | 1.42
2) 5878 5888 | 0.45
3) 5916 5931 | 0.42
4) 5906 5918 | 0.09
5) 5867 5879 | -0.07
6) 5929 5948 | -1.13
